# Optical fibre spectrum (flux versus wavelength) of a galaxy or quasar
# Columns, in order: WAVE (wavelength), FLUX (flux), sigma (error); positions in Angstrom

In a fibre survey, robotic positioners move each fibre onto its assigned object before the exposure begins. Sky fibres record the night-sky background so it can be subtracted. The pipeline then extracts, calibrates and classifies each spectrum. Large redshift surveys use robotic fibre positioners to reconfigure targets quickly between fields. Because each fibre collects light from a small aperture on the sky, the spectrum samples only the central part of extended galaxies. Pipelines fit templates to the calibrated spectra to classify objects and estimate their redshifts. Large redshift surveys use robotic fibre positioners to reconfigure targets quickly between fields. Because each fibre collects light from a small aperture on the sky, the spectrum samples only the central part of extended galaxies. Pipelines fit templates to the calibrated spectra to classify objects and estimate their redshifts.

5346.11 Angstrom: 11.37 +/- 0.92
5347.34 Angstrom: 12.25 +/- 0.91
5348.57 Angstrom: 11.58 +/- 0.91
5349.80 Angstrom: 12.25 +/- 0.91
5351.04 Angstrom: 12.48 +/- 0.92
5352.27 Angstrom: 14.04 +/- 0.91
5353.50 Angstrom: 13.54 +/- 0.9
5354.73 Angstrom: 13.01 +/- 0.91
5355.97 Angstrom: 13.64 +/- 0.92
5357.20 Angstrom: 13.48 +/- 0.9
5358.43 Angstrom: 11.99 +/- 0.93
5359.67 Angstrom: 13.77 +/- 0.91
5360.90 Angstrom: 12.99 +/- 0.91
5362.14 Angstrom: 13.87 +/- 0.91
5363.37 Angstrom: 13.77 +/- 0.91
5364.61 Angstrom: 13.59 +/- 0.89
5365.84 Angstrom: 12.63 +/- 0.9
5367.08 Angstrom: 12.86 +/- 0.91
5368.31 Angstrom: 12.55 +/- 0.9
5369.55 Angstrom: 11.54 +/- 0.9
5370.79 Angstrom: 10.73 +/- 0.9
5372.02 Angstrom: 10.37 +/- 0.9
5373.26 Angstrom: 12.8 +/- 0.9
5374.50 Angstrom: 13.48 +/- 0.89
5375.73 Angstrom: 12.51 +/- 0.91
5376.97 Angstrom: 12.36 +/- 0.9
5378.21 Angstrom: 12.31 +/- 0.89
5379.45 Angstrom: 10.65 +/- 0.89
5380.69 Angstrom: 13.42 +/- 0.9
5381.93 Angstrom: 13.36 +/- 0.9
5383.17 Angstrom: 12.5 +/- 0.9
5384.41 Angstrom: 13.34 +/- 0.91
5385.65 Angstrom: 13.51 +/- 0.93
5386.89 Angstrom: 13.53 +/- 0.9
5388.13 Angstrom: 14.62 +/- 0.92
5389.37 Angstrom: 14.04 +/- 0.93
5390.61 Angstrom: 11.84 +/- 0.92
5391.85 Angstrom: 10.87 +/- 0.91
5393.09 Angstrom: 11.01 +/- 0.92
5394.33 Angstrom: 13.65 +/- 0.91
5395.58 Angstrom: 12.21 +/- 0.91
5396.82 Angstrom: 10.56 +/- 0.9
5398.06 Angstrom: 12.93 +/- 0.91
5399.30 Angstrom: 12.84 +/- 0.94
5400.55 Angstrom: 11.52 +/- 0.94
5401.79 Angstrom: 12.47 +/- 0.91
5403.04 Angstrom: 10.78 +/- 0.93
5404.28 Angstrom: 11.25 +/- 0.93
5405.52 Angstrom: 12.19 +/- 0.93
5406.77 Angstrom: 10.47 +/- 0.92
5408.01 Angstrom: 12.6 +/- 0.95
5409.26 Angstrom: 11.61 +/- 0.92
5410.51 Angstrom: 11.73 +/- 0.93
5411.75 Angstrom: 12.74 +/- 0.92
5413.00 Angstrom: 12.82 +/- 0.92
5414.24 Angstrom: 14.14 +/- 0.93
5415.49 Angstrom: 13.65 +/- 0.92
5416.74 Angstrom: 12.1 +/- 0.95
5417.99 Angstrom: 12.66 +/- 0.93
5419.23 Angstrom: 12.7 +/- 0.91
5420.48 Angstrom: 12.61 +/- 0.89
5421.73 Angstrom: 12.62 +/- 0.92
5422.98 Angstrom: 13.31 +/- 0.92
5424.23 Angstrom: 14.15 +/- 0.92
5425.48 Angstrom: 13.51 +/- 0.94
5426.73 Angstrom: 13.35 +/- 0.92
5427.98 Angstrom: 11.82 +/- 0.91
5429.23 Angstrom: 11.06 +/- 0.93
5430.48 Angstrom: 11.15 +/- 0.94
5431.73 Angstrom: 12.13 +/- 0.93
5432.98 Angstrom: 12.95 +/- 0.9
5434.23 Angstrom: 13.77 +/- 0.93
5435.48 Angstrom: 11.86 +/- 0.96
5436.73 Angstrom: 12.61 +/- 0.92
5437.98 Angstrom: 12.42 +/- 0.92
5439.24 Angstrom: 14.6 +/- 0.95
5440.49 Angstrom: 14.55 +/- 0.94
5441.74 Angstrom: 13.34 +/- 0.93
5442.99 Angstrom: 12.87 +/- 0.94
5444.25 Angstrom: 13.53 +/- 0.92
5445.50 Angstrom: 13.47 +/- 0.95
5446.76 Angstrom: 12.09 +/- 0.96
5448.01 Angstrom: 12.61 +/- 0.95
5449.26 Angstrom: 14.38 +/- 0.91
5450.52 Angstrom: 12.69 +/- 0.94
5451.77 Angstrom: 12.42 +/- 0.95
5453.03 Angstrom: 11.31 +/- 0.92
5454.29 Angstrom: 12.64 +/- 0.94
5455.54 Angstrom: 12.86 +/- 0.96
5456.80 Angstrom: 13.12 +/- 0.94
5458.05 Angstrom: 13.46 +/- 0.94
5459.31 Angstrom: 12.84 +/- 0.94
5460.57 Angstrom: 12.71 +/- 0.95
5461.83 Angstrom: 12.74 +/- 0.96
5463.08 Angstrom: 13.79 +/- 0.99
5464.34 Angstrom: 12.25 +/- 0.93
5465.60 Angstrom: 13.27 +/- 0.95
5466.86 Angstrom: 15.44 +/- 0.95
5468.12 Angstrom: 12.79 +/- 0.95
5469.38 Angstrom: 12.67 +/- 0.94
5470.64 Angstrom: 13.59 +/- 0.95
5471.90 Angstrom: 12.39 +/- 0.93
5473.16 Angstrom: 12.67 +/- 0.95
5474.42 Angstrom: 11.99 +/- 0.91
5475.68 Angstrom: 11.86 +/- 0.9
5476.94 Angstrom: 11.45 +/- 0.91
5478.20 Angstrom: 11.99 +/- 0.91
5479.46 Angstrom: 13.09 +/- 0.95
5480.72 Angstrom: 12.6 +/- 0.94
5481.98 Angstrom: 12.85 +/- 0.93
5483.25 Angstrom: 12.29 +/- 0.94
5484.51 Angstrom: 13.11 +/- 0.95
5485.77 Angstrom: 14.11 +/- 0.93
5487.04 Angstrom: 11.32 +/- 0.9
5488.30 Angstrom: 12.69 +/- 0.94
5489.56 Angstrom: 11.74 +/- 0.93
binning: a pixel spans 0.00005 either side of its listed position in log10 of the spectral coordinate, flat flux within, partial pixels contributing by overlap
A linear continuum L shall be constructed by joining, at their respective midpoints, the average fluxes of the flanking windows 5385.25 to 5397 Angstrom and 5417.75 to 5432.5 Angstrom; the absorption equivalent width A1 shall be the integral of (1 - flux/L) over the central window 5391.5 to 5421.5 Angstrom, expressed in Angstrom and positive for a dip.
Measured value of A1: 1.02 Angstrom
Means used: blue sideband 12.6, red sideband 12.6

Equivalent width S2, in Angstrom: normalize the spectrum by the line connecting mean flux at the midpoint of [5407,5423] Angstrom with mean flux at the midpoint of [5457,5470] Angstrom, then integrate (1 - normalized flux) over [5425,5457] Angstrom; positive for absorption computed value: 0.3 Angstrom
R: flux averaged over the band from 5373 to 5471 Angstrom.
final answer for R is 12.7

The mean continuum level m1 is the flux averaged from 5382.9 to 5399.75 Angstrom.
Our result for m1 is 12.7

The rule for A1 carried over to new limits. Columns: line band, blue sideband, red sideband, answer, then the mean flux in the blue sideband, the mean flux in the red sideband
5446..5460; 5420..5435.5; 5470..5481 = -0.3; 12.7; 12.4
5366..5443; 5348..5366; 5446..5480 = 2.7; 13.1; 12.8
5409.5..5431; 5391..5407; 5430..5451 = -0.5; 11.8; 13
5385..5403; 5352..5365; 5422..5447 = 1.0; 13.4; 12.9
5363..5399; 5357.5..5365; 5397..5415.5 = 0.8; 13.3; 12.2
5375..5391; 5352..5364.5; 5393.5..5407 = -0.5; 13.4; 11.9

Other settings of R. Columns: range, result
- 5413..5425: 13.1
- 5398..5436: 12.4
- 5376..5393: 12.7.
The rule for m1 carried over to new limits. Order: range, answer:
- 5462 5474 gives 13.2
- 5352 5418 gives 12.6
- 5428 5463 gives 12.8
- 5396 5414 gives 12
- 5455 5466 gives 13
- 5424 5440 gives 12.7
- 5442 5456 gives 12.8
